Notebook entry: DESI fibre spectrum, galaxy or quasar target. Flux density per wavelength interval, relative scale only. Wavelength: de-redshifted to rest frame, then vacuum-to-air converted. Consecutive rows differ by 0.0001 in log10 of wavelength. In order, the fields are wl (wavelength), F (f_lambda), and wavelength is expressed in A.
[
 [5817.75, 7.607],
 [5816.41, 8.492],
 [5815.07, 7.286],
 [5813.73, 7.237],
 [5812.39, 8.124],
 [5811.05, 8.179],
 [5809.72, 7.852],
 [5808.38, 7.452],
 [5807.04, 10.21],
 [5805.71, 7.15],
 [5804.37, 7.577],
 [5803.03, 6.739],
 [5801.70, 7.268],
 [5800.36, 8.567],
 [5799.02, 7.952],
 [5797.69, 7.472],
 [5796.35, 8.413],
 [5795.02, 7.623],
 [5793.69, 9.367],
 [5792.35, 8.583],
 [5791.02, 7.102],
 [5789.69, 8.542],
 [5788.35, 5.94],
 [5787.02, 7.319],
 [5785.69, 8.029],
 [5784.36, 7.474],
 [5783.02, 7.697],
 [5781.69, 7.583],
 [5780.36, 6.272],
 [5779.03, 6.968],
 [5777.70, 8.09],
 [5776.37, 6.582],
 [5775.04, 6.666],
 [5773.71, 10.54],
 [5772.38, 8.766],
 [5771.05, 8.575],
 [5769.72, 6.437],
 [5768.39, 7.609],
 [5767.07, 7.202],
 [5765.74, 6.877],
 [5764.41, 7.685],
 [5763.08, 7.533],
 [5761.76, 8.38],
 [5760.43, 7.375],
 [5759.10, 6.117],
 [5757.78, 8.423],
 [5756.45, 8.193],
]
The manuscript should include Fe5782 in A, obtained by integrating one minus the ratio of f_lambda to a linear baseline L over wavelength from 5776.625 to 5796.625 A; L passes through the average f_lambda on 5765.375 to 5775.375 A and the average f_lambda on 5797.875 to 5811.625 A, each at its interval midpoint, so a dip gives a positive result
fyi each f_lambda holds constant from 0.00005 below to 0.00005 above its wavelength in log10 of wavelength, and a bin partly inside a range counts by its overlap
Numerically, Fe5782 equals 0.7 A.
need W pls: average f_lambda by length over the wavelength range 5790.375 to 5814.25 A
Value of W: 7.94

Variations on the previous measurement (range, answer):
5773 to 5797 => 7.71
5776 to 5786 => 7.33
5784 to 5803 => 7.8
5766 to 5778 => 7.79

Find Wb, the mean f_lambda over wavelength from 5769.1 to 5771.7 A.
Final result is 7.51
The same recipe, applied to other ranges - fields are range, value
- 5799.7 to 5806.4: 7.47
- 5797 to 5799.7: 7.71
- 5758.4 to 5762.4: 7.29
